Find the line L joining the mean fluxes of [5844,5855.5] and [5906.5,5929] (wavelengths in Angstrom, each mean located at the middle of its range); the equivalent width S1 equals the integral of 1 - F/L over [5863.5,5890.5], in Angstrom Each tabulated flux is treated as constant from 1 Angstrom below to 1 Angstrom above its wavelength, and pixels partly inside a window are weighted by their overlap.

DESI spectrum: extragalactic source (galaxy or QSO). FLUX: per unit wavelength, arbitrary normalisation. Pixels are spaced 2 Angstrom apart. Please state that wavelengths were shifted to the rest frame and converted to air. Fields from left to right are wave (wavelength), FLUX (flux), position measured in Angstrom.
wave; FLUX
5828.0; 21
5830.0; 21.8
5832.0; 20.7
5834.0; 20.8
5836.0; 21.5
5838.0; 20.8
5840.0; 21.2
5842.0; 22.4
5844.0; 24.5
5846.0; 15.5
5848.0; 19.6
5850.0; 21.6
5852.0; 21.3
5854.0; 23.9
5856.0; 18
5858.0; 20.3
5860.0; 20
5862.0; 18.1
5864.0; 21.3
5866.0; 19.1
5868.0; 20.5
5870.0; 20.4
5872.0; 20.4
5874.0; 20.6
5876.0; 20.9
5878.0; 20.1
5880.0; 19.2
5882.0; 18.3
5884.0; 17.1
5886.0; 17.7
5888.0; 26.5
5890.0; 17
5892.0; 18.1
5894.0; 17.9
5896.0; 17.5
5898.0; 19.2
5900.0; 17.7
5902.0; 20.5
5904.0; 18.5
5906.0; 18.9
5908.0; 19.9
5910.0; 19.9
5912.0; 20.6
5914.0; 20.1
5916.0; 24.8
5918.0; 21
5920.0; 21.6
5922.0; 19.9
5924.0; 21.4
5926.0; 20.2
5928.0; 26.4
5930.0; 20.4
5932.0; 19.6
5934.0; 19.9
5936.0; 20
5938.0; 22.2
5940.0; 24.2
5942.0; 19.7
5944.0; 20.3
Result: 1.2 Angstrom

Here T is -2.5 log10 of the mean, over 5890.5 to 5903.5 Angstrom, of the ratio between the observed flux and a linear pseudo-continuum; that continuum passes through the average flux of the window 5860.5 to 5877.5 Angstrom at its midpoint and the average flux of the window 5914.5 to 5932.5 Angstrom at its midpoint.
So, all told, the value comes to 0.14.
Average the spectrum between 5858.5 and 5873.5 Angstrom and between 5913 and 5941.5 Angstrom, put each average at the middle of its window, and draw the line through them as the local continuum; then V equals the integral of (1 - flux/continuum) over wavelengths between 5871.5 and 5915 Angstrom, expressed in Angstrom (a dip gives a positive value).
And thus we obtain 2.7 Angstrom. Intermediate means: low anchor 20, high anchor 21.5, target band 19.4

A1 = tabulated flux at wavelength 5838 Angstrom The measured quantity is 20.8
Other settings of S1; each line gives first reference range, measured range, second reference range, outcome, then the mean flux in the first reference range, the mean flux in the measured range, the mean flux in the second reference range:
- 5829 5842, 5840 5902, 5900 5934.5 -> 3.4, 21.2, 19.9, 20.7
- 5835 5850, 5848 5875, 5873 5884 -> -0.3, 20.8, 20.4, 19.6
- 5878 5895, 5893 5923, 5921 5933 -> 0.6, 19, 19.9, 21.3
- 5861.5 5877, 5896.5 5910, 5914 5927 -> 1.2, 20.2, 19.1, 21.4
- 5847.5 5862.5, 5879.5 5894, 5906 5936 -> 1.2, 20.4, 19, 21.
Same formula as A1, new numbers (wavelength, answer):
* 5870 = 20.4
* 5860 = 20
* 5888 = 26.5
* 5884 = 17.1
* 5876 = 20.9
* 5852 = 21.3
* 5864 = 21.3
